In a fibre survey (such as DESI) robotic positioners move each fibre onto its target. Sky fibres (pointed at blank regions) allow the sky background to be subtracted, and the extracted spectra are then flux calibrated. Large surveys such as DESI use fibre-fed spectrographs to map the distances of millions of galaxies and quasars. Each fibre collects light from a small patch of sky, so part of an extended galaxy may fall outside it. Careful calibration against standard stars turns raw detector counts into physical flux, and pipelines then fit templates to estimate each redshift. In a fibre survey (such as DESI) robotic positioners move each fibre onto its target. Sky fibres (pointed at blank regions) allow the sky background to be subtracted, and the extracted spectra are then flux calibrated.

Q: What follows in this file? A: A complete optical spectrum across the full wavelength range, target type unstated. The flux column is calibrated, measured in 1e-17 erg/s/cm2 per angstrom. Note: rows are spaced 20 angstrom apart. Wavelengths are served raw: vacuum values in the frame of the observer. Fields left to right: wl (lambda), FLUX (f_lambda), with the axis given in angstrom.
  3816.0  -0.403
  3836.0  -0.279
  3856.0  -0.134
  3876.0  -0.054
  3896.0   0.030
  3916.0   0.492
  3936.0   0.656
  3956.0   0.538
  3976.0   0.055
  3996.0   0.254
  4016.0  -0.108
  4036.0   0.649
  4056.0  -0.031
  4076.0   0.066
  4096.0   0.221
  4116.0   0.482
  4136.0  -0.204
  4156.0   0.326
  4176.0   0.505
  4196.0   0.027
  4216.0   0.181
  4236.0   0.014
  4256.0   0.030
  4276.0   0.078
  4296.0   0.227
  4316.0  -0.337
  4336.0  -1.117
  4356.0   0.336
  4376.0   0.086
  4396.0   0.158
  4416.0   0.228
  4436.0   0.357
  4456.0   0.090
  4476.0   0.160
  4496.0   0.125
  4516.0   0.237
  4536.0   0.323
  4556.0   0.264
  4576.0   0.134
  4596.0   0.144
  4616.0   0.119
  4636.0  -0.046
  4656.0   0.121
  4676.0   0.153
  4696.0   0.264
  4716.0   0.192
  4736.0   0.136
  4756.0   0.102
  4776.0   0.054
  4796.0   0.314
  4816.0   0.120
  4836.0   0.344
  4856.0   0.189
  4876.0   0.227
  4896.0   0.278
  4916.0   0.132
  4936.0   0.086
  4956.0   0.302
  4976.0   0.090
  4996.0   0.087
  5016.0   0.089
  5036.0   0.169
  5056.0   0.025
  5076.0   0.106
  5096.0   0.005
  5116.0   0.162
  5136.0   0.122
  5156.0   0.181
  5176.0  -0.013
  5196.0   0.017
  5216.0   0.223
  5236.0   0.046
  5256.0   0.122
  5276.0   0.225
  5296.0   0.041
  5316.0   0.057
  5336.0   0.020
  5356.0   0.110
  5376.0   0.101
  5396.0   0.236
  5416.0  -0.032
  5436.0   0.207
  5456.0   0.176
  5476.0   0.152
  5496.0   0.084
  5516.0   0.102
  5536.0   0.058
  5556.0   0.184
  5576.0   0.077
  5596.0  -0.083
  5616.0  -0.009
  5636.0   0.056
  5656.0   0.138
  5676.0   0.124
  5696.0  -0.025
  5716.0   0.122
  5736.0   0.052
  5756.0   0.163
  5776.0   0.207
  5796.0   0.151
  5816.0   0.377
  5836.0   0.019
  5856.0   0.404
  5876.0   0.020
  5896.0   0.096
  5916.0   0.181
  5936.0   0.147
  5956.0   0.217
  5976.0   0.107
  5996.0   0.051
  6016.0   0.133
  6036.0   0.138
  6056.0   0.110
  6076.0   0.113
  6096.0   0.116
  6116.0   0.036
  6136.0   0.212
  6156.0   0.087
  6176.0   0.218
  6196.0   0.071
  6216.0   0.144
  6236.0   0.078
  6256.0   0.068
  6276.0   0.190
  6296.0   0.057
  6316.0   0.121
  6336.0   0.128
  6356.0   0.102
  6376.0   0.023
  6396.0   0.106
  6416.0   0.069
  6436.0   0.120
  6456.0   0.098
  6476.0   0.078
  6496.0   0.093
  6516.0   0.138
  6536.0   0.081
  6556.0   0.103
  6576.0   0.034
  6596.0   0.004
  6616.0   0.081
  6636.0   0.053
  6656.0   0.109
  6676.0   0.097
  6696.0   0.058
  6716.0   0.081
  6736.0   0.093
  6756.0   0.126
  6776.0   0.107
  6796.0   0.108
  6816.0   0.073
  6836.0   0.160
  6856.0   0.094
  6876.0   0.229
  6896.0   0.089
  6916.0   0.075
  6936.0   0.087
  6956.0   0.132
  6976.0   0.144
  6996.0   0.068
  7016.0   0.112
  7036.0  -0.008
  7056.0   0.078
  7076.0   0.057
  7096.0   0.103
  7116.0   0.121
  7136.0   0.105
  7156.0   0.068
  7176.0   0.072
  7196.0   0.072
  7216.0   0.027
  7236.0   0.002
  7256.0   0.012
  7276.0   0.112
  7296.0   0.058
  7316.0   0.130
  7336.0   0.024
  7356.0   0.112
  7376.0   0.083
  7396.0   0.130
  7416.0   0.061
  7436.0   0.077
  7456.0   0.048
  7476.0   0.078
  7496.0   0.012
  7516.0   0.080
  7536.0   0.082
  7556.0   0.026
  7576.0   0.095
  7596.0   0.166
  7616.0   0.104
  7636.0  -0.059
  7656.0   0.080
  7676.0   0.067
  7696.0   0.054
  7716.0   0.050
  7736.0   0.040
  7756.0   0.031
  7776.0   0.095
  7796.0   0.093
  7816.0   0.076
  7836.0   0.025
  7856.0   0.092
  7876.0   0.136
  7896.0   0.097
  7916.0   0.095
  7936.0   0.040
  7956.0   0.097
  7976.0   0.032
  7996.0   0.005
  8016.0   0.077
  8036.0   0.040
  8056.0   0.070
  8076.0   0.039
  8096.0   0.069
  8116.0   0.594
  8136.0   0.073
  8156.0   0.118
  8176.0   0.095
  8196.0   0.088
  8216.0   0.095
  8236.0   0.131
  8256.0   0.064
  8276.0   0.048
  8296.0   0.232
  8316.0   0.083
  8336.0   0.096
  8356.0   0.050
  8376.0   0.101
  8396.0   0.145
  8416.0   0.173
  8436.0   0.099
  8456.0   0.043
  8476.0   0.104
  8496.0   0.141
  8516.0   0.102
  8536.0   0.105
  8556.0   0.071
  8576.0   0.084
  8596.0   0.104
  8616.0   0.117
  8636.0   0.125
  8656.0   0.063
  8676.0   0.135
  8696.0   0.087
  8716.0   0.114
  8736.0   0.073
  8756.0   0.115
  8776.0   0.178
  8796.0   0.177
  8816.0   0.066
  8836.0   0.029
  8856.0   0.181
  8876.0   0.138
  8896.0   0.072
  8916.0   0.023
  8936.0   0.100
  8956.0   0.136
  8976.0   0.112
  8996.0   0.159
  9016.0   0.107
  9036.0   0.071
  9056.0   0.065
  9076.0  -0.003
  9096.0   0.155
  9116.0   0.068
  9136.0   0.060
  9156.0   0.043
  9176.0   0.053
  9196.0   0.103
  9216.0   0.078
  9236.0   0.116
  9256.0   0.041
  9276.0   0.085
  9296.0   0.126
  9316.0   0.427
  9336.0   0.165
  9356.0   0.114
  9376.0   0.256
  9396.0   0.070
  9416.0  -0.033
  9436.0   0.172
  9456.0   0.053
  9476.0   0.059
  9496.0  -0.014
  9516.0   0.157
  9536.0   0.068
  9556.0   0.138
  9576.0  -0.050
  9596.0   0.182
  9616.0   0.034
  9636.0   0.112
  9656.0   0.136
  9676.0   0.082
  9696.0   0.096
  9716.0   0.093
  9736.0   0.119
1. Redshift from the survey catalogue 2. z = 1.177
